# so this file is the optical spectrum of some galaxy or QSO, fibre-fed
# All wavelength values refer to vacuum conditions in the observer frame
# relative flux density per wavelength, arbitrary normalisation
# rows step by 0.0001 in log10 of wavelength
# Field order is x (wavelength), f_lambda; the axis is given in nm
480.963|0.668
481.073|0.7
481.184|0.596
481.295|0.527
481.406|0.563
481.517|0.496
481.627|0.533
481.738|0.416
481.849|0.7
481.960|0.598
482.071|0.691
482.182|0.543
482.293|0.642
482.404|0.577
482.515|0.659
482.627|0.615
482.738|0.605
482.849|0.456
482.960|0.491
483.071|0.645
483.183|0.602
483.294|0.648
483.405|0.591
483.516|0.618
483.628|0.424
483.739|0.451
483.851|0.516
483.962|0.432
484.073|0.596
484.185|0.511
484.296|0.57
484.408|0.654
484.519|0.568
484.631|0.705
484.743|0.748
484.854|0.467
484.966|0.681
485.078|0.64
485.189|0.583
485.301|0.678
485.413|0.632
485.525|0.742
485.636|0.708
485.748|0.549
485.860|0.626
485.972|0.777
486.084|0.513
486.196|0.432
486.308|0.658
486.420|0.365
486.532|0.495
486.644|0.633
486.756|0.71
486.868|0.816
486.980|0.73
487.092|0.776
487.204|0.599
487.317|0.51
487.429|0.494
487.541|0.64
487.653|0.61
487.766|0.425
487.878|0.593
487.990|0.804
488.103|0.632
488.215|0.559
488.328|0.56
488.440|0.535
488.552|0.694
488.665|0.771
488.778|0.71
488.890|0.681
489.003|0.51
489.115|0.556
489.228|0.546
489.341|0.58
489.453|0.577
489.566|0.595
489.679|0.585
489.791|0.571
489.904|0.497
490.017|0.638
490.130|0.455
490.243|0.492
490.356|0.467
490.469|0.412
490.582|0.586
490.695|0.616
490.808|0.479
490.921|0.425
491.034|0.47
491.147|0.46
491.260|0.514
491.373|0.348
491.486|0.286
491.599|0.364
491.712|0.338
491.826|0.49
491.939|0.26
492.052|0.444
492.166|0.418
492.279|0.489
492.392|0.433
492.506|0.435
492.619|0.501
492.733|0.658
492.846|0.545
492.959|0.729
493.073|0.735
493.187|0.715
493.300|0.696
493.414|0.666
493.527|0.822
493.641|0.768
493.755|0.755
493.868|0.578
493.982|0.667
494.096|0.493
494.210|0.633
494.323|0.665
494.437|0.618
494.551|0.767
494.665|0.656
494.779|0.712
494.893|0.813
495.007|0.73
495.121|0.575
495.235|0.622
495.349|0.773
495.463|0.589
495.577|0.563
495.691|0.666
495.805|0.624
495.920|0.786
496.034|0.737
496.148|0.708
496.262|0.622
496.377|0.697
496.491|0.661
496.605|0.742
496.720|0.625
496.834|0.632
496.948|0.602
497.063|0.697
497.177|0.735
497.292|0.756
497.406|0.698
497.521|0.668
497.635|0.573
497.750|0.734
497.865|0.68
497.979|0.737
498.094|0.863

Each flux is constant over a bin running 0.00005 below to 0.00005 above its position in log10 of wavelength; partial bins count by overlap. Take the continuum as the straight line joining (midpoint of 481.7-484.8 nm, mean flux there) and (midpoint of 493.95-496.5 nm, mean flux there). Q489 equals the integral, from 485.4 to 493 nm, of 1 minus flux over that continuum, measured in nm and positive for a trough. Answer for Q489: 0.840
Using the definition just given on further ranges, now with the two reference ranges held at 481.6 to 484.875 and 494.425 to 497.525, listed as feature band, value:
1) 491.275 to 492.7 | 0.530 nm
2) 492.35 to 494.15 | 0.057 nm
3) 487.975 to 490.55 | 0.189 nm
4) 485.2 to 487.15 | -0.113 nm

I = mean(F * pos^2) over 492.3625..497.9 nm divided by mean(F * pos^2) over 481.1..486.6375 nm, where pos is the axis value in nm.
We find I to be 1.2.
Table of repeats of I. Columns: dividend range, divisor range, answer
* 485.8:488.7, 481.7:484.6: 1.09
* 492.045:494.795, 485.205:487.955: 1.05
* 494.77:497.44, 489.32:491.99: 1.46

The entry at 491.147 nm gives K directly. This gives 0.46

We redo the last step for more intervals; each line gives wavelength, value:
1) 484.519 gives 0.568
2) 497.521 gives 0.668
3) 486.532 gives 0.495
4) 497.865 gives 0.68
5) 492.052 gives 0.444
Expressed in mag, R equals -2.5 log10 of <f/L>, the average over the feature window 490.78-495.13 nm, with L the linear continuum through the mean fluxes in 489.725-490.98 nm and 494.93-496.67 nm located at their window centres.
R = 0.05 mag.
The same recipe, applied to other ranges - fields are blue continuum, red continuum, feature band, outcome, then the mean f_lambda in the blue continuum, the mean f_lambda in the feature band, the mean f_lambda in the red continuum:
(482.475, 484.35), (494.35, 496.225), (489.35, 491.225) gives 0.20 mag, 0.554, 0.522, 0.683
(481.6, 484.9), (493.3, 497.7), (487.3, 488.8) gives 0.01 mag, 0.576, 0.61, 0.676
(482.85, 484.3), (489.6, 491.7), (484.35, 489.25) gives -0.21 mag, 0.542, 0.621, 0.48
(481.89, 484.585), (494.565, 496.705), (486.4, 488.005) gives -0.01 mag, 0.572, 0.614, 0.682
